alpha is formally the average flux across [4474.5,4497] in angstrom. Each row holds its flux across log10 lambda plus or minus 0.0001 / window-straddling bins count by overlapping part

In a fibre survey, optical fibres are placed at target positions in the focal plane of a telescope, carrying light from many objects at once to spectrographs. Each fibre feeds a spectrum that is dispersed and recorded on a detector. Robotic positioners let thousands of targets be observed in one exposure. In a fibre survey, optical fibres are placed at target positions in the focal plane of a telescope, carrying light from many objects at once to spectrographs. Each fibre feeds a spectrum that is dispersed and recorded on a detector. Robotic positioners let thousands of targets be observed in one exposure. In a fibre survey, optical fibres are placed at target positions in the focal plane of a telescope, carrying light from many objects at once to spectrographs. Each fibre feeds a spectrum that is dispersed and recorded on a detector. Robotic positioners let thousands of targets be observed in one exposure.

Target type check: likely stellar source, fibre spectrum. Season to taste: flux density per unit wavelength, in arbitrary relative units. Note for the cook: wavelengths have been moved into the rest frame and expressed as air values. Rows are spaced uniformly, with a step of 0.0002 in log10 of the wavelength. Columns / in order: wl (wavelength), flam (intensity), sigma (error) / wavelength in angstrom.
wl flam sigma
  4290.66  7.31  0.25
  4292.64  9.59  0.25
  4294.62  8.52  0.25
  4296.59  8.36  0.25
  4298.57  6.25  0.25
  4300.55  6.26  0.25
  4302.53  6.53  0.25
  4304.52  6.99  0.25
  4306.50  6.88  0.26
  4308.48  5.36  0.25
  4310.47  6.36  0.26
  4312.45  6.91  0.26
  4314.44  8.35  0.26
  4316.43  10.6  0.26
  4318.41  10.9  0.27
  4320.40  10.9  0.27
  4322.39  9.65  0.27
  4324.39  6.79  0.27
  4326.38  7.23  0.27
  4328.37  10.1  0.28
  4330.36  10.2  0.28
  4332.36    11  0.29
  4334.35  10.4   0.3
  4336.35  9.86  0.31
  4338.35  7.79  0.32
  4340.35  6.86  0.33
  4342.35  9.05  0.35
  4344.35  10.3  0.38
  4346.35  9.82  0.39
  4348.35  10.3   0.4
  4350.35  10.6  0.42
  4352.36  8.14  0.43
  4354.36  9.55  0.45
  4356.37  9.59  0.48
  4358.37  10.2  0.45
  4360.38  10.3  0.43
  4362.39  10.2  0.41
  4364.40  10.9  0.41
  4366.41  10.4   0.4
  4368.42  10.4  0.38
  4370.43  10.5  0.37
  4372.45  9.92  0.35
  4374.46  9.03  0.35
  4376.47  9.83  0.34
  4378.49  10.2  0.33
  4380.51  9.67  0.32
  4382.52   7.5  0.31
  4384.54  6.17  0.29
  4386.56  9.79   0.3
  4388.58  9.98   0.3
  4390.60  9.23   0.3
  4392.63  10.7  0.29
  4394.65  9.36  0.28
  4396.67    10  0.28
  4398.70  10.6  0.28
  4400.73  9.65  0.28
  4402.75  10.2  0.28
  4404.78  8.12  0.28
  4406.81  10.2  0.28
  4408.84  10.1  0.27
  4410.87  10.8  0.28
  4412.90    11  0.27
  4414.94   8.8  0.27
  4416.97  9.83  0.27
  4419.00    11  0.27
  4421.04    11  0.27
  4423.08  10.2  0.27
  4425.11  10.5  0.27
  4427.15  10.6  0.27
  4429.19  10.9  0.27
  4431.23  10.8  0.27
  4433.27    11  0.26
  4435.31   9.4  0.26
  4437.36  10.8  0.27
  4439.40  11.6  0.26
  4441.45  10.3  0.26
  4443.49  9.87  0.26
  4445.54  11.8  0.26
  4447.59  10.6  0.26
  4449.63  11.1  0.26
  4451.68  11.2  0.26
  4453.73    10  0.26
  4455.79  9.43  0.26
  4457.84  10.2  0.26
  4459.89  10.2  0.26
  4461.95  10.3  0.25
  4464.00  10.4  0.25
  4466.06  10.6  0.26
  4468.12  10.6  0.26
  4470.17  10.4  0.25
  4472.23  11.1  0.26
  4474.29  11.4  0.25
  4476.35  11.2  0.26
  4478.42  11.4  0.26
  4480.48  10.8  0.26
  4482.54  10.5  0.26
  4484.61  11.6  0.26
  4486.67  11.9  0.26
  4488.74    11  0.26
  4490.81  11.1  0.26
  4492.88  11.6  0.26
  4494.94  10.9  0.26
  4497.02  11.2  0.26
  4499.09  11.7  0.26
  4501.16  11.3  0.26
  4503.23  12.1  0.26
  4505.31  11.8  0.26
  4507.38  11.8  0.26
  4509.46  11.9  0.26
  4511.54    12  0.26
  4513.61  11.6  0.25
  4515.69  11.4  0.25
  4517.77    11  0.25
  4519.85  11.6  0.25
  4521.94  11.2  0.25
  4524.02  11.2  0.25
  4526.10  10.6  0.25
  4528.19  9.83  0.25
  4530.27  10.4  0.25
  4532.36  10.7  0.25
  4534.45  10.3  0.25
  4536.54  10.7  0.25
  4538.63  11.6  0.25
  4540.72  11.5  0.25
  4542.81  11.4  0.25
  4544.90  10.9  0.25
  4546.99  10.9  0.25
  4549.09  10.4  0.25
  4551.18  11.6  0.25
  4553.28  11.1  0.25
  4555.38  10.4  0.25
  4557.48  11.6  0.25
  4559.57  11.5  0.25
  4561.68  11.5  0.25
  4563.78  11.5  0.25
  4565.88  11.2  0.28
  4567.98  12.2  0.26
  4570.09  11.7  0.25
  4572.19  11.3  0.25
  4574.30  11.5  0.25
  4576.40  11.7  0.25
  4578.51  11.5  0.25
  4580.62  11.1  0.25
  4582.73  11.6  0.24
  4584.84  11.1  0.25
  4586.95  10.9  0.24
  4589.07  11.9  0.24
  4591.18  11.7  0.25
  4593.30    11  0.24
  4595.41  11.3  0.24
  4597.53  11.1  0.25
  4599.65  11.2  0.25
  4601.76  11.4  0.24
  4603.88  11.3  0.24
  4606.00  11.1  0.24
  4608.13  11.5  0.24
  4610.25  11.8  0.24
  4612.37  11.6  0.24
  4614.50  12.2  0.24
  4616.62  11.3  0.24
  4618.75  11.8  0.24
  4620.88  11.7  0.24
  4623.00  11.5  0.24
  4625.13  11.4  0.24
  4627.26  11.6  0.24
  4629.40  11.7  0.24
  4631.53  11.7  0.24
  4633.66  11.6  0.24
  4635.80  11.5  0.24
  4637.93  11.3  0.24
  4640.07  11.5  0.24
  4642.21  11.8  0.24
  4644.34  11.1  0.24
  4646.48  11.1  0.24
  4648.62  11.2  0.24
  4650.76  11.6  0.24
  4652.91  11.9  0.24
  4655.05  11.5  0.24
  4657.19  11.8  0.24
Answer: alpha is 11.2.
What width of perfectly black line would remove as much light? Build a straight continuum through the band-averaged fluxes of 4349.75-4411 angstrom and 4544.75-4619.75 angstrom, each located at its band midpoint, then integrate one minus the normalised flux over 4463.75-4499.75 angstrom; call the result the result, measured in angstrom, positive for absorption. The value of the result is -1.8 angstrom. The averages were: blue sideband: 9.72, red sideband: 11.4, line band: 11.1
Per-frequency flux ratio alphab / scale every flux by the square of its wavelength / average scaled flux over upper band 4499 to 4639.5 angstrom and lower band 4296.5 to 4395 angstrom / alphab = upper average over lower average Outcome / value 1.39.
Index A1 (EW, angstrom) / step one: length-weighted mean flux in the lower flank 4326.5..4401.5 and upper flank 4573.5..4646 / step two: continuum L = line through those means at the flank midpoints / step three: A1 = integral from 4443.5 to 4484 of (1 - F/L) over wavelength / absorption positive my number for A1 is -1.2 angstrom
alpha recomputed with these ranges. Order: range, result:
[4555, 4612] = 11.4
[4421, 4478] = 10.6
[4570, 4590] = 11.4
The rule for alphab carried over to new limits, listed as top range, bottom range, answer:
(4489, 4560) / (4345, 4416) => 1.22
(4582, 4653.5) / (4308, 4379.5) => 1.37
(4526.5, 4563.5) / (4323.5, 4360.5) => 1.28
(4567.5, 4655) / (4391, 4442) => 1.22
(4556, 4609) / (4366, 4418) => 1.28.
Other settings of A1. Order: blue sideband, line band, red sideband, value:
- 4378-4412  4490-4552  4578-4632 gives -3.0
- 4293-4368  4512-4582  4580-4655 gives -2.2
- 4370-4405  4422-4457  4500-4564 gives -1.7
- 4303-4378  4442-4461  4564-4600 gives -0.5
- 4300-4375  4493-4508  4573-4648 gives -1.5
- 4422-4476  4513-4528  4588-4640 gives -0.2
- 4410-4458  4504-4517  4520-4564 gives -1.1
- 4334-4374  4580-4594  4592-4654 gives -0.1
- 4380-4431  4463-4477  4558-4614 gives -0.5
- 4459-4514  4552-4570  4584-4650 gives -0.1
